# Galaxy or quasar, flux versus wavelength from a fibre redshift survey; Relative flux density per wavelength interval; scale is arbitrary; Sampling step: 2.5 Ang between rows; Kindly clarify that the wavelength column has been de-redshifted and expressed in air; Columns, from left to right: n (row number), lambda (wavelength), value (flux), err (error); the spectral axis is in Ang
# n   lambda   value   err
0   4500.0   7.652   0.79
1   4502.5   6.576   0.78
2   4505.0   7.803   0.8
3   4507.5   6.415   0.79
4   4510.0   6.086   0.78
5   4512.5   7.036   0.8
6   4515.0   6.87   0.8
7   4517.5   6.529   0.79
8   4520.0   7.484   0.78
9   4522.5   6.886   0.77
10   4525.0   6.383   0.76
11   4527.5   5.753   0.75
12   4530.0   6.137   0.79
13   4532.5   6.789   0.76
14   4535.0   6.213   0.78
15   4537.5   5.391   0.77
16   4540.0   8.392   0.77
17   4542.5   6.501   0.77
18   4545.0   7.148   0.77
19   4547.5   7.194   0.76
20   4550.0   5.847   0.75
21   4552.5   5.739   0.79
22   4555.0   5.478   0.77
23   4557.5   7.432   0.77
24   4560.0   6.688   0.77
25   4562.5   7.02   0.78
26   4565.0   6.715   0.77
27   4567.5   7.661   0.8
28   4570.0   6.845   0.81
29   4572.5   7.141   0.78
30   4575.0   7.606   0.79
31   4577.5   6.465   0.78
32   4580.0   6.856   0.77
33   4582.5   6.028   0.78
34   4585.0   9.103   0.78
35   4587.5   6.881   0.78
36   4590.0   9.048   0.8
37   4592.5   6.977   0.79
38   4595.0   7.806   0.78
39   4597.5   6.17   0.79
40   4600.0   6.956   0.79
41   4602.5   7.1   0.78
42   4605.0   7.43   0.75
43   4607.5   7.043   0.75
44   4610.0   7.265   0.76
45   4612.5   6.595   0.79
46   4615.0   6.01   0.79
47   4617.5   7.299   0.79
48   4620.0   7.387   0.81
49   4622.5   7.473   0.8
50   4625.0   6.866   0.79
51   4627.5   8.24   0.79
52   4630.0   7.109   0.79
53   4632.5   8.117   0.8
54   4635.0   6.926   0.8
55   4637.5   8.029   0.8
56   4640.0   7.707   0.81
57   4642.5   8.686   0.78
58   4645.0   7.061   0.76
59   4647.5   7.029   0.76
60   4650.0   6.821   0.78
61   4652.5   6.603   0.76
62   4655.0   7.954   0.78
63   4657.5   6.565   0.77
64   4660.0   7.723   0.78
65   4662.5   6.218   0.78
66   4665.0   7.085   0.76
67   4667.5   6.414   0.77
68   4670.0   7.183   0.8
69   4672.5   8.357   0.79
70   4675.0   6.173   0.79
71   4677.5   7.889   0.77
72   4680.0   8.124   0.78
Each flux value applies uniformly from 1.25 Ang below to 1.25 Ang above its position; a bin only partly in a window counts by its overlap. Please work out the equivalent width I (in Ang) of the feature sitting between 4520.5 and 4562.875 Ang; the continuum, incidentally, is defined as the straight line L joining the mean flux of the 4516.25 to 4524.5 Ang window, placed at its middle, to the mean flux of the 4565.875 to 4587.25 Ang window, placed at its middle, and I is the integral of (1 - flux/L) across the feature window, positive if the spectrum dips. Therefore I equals 2.9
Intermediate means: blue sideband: 6.91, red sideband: 7.19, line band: 6.54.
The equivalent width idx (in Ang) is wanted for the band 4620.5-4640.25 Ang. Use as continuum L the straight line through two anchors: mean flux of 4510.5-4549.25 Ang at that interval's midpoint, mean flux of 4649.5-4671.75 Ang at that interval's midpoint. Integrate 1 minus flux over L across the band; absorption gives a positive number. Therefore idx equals -1.8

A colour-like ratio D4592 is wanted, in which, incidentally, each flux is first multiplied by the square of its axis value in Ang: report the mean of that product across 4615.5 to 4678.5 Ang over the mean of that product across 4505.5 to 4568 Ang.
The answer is 1.2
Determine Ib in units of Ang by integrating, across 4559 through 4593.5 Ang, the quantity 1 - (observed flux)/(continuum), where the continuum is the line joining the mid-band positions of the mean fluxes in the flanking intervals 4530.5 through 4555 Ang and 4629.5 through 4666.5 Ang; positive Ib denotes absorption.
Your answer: -2.3 Ang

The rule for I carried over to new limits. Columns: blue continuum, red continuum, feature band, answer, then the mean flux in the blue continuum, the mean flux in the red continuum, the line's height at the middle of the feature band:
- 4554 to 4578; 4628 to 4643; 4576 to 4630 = 1.24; 6.93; 7.74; 7.36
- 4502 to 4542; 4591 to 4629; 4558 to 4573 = -0.29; 6.67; 7.12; 6.89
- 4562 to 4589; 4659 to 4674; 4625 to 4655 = -1.43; 7.14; 7.14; 7.14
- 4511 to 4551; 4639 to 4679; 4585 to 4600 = -1.21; 6.66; 7.22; 6.93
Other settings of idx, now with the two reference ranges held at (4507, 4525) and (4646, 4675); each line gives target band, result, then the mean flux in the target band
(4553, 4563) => 0.4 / 6.56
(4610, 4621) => 0.1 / 6.86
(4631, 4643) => -1.4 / 7.83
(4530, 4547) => 0.2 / 6.71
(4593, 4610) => -0.4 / 7.09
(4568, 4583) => -0.1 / 6.91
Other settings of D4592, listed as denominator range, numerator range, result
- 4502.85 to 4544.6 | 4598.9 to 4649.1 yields 1.15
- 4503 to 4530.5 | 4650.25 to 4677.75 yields 1.13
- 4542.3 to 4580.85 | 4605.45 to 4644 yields 1.12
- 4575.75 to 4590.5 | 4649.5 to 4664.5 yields 0.99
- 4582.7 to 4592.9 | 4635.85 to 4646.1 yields 1.02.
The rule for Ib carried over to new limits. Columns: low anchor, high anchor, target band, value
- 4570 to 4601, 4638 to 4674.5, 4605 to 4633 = 0.13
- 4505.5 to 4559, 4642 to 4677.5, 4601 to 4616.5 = -0.02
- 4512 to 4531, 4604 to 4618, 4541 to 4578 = -0.19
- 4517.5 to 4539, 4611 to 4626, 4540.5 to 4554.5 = -0.02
